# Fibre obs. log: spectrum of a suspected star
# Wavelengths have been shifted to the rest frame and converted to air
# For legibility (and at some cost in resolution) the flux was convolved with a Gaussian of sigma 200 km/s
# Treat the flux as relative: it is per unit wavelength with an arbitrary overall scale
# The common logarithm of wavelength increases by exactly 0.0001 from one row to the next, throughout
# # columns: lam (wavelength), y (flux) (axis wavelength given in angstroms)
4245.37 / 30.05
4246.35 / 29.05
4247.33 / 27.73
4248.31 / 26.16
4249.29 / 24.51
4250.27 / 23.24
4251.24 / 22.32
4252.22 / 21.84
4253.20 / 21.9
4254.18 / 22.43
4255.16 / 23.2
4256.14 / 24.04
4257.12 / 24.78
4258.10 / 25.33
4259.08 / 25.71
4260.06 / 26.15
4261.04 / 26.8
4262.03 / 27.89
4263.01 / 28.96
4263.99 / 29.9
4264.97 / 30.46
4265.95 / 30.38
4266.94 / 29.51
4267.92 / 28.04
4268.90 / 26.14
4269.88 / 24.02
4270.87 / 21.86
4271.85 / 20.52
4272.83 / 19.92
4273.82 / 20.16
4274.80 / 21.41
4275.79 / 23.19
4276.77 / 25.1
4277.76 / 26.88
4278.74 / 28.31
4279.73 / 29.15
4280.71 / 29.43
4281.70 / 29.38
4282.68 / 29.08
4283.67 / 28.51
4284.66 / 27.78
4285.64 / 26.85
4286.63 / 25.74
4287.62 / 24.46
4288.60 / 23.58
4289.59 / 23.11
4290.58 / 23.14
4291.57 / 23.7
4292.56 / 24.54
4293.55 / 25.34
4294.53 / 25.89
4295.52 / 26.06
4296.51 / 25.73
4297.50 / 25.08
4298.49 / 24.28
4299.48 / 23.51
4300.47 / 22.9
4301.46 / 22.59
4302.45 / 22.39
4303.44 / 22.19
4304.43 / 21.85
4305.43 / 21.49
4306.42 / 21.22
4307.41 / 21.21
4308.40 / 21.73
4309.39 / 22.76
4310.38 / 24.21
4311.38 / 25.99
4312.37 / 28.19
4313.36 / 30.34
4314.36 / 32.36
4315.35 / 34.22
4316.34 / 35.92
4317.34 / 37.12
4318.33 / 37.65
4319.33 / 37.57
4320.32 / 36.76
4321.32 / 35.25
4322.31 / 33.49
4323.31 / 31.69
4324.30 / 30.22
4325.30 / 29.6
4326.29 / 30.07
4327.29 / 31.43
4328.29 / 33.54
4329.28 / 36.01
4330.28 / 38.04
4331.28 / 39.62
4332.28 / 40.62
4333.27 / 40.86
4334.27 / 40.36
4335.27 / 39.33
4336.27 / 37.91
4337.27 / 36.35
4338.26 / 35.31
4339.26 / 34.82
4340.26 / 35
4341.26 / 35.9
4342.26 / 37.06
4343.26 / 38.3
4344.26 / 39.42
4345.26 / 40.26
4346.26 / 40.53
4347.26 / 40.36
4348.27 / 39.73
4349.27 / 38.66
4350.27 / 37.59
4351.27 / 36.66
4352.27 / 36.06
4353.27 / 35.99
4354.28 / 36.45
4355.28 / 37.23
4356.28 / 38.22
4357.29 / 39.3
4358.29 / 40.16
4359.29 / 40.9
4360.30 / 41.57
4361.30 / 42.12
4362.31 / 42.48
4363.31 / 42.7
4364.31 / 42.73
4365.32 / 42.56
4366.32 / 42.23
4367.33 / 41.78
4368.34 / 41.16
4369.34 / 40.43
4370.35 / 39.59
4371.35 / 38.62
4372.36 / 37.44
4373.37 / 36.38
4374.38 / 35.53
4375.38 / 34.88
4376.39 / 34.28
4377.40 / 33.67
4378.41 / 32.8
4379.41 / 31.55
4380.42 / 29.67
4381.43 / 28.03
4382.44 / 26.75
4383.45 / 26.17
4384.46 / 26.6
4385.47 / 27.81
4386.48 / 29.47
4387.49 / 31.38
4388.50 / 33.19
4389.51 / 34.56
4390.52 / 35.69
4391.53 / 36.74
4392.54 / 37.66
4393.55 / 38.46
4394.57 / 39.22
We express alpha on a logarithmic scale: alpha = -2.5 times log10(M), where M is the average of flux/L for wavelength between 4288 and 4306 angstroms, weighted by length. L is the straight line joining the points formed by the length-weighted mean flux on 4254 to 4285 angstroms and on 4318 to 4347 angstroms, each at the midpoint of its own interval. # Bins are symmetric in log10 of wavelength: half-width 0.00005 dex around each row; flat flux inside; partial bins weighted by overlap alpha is 0.27 mag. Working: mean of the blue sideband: 26.1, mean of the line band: 23.7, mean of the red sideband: 36.3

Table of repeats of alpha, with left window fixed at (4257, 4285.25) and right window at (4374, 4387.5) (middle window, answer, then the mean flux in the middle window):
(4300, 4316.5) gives 0.11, 25.2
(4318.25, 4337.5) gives -0.24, 35.8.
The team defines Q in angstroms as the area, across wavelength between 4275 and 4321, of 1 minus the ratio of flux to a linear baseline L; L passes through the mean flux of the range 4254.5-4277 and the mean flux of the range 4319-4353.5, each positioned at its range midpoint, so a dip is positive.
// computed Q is 5.7 angstroms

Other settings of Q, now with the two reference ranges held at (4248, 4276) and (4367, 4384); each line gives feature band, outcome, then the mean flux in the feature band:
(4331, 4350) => -4.1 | 38.4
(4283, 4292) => 0.6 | 25.3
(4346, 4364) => -3.6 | 39.3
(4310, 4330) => -1.9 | 32.7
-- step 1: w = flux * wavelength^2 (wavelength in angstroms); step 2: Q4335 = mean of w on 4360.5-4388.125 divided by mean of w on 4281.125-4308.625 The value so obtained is 1.51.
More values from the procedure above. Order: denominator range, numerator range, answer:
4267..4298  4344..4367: 1.63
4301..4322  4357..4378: 1.43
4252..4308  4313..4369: 1.54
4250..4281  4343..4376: 1.62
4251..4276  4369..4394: 1.42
